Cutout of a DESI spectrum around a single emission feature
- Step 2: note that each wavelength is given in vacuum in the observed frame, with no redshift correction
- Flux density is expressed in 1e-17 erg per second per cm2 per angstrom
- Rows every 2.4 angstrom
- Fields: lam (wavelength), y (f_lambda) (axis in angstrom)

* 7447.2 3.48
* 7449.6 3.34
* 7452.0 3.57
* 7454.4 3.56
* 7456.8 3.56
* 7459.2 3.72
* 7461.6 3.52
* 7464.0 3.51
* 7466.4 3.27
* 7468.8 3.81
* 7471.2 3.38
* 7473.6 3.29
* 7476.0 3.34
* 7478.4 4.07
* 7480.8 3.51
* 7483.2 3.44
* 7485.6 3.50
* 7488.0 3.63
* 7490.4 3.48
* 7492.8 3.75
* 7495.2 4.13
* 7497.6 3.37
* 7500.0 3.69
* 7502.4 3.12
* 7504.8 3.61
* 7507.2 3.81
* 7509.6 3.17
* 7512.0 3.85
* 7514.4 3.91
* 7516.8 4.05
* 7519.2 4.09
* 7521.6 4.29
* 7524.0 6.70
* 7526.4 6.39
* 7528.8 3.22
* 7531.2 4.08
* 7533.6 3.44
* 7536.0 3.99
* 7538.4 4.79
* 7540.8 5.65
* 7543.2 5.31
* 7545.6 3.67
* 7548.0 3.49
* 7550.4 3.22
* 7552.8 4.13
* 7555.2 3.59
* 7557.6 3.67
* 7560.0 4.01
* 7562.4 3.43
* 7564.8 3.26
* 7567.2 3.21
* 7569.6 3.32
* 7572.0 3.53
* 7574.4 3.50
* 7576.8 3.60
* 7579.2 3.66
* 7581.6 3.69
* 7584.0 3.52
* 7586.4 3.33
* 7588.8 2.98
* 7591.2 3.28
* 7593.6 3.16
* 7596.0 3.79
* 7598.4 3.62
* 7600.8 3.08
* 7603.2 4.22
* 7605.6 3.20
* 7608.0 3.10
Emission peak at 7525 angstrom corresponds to [S II] 6716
